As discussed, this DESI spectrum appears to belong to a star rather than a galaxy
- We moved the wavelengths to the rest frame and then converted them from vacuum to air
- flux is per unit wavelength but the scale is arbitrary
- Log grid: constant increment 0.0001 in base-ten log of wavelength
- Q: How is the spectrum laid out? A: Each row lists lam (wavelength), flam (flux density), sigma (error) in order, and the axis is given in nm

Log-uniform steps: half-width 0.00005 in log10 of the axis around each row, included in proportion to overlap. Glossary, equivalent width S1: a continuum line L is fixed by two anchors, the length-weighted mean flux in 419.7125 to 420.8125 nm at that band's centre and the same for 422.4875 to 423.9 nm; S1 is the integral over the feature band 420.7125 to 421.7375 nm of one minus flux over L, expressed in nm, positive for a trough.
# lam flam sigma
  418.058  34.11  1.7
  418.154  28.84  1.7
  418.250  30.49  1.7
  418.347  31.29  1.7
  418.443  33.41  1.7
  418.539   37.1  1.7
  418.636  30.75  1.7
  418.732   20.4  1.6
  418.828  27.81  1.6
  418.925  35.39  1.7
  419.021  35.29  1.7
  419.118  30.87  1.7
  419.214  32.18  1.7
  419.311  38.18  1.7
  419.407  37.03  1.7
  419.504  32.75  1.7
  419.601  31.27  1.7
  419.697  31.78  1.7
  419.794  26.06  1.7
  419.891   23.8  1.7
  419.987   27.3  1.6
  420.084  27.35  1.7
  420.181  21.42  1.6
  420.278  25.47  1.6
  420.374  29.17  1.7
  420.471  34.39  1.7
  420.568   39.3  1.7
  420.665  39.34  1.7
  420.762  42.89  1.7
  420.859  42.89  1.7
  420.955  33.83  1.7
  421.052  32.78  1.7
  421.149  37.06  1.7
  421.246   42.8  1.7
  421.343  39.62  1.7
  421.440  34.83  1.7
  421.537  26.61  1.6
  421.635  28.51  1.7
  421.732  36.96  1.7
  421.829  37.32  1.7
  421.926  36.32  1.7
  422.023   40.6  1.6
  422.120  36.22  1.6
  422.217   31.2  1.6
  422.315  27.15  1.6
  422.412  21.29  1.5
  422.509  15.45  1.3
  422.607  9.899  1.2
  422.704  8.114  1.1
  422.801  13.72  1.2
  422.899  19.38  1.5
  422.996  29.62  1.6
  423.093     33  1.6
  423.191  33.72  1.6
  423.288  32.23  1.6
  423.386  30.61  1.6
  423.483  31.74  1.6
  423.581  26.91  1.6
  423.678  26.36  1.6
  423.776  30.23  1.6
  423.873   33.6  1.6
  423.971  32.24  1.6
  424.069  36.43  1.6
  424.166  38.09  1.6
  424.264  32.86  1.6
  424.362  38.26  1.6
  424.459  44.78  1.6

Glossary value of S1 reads -0.263 nm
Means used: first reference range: 30.6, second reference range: 25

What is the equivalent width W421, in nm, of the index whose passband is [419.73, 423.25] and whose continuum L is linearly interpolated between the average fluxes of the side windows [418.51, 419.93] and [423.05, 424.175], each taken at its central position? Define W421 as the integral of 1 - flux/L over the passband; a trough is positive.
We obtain 0.16 nm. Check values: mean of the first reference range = 31.3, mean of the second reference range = 31.9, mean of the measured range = 30.2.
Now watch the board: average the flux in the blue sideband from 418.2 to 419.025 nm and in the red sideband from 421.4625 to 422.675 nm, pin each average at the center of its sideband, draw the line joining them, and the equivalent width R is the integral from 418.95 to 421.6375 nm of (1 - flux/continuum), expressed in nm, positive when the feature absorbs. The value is -0.29 nm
